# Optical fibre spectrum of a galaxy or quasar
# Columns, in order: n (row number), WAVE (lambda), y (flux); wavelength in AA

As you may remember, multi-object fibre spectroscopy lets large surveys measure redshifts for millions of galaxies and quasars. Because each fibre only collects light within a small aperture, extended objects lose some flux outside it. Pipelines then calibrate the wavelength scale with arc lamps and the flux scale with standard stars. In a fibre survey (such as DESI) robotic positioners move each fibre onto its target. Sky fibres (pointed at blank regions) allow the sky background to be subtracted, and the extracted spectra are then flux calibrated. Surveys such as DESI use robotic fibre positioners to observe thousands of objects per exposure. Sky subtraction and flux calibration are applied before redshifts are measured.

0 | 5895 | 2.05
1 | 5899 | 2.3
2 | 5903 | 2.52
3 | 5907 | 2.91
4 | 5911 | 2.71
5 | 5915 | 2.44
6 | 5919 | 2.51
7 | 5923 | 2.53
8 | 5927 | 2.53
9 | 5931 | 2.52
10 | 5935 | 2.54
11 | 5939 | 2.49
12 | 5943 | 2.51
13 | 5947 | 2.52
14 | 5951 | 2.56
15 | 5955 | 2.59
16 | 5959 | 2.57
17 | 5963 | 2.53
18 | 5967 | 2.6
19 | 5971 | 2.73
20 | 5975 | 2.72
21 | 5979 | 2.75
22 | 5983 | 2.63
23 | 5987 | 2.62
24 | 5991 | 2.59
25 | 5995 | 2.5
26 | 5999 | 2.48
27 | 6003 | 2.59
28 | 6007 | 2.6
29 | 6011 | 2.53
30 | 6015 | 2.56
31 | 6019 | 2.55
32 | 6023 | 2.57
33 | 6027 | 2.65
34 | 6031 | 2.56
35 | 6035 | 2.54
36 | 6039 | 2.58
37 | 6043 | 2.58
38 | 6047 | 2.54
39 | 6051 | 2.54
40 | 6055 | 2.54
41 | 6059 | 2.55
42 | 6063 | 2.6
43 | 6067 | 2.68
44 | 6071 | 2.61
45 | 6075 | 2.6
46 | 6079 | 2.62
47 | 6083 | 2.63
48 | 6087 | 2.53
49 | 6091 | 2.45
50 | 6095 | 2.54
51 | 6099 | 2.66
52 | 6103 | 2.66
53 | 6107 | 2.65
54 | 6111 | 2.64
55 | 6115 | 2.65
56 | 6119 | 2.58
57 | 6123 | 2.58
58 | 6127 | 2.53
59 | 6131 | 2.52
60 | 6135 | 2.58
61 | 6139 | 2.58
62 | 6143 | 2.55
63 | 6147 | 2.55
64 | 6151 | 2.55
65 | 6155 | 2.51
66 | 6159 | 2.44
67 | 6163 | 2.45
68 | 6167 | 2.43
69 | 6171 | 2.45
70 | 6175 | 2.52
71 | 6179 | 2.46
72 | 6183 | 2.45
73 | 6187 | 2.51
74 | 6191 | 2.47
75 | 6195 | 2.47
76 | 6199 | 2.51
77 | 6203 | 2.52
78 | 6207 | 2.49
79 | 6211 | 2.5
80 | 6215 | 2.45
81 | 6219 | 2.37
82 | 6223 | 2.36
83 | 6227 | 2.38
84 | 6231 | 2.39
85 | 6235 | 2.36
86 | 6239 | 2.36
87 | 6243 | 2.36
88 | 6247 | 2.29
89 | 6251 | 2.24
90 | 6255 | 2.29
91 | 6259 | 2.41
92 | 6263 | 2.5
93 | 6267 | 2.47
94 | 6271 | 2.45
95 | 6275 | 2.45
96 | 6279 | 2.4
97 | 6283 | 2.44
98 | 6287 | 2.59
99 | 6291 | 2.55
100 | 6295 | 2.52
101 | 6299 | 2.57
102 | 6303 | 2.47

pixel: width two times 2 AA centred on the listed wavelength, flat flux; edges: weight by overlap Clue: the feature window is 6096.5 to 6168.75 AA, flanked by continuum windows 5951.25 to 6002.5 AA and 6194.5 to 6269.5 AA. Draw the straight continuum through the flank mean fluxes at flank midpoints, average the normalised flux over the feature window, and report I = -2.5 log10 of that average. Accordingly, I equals -0.03 mag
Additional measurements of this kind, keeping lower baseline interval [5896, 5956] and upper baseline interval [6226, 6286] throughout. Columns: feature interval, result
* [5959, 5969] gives -0.02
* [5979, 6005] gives -0.03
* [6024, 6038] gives -0.04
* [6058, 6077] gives -0.06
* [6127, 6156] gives -0.05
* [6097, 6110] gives -0.08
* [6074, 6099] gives -0.04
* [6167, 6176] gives -0.02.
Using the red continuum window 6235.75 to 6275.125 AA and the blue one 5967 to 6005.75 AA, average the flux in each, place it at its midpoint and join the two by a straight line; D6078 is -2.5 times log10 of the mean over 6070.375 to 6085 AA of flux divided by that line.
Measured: -0.03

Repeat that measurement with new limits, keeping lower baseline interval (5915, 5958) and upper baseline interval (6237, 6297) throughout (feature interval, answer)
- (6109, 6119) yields -0.069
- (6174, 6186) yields -0.012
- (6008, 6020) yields -0.021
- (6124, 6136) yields -0.034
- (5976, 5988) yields -0.068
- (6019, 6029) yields -0.042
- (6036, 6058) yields -0.027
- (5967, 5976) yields -0.076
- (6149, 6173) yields -0.007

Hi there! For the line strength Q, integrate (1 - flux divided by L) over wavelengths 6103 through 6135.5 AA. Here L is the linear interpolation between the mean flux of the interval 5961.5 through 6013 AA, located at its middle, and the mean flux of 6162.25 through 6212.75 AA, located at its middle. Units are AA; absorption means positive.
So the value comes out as -0.9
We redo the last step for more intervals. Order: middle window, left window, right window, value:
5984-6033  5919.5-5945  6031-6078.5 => -0.2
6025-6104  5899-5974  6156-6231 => -2.2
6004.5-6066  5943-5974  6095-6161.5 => 0.3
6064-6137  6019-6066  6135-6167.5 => -1.6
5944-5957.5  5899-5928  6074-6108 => 0.1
